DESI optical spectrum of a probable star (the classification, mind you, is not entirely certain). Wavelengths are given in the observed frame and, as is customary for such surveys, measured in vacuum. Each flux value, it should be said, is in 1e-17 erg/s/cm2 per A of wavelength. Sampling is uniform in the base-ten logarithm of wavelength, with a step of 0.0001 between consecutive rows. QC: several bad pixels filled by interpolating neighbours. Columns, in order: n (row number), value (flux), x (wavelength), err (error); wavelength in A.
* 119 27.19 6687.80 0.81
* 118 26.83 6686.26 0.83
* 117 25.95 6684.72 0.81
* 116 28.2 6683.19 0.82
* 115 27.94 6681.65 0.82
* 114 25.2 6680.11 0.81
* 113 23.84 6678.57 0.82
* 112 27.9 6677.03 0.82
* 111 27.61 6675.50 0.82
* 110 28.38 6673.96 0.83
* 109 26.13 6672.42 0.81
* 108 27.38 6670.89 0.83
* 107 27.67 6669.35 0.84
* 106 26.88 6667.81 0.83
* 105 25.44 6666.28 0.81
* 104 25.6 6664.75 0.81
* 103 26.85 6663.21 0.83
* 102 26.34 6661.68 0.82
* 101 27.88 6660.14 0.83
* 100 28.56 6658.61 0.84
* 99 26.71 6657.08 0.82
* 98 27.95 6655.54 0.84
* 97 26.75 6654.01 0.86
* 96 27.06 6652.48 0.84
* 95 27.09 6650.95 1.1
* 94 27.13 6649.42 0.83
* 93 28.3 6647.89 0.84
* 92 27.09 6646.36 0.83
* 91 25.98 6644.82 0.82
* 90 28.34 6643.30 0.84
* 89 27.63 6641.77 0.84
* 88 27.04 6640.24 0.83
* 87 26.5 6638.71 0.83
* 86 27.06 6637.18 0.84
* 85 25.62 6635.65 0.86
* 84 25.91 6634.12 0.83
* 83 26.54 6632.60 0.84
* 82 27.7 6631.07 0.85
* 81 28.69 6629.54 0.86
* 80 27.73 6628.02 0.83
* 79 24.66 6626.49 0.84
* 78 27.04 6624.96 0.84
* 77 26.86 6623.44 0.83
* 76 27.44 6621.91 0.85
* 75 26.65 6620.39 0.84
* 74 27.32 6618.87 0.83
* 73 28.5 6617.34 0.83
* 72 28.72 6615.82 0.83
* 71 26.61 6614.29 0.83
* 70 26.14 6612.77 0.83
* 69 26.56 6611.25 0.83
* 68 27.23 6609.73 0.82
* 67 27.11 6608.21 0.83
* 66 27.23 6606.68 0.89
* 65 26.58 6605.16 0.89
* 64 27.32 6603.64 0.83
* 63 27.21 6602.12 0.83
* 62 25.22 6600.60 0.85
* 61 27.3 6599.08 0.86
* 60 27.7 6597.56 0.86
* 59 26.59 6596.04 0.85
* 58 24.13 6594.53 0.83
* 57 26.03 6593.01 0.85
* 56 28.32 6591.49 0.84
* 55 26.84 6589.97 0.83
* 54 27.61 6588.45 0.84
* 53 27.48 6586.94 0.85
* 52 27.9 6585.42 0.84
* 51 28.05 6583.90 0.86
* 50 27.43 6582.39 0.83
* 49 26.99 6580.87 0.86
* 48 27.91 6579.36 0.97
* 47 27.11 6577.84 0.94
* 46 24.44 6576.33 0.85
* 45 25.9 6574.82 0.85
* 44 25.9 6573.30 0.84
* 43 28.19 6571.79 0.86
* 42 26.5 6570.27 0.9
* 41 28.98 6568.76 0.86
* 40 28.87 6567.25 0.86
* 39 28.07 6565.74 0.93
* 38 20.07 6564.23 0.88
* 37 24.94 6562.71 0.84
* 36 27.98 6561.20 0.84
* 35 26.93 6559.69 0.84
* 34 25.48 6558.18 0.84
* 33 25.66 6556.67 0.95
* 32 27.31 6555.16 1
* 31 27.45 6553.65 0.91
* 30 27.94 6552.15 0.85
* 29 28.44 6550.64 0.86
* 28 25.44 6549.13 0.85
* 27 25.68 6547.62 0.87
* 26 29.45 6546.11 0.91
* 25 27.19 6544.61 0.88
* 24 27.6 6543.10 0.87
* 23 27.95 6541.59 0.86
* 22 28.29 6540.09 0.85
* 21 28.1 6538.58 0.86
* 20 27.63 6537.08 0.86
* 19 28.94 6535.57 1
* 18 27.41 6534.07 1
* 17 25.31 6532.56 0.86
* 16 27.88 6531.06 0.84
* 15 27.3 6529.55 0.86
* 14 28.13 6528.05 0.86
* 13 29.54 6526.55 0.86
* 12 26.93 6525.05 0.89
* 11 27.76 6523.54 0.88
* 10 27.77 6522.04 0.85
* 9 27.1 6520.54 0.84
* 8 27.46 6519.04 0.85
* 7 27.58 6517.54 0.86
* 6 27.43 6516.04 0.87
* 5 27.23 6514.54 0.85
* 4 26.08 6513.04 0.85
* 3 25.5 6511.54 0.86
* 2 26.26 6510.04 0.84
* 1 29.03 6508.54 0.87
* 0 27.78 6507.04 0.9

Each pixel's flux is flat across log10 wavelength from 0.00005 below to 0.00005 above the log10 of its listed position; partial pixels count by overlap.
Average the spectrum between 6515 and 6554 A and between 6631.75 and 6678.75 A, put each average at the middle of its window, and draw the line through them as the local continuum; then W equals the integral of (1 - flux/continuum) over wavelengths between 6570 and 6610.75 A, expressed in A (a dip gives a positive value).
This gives 0.6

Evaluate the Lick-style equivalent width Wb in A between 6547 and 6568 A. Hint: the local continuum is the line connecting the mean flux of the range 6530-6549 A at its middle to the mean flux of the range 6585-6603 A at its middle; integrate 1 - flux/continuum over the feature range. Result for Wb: 0.7 A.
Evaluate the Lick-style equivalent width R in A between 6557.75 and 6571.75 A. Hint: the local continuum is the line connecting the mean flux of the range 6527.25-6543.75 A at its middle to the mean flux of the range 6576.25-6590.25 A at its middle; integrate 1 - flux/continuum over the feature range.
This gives 0.5 A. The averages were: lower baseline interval 27.7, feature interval 26.5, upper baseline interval 27.3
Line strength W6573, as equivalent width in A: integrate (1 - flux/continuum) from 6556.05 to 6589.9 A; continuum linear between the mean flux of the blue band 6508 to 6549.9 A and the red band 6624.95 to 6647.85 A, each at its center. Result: 0.6 A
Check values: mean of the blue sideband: 27.4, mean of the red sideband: 26.9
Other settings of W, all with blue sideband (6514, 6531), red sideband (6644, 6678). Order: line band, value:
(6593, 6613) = 0.5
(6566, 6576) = 0.1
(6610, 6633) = 0.1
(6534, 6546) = -0.2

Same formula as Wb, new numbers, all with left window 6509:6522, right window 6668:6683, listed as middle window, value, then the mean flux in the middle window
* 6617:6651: -0.2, 27.1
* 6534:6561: -0.5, 27.4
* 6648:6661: -0.2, 27.4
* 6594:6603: 0.2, 26.4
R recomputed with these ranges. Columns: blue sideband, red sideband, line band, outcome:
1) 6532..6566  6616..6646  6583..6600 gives -0.06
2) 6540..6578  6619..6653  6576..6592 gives -0.28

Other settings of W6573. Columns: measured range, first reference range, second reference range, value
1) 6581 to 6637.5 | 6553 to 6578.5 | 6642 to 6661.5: -0.17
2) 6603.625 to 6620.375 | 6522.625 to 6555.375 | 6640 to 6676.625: 0.10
